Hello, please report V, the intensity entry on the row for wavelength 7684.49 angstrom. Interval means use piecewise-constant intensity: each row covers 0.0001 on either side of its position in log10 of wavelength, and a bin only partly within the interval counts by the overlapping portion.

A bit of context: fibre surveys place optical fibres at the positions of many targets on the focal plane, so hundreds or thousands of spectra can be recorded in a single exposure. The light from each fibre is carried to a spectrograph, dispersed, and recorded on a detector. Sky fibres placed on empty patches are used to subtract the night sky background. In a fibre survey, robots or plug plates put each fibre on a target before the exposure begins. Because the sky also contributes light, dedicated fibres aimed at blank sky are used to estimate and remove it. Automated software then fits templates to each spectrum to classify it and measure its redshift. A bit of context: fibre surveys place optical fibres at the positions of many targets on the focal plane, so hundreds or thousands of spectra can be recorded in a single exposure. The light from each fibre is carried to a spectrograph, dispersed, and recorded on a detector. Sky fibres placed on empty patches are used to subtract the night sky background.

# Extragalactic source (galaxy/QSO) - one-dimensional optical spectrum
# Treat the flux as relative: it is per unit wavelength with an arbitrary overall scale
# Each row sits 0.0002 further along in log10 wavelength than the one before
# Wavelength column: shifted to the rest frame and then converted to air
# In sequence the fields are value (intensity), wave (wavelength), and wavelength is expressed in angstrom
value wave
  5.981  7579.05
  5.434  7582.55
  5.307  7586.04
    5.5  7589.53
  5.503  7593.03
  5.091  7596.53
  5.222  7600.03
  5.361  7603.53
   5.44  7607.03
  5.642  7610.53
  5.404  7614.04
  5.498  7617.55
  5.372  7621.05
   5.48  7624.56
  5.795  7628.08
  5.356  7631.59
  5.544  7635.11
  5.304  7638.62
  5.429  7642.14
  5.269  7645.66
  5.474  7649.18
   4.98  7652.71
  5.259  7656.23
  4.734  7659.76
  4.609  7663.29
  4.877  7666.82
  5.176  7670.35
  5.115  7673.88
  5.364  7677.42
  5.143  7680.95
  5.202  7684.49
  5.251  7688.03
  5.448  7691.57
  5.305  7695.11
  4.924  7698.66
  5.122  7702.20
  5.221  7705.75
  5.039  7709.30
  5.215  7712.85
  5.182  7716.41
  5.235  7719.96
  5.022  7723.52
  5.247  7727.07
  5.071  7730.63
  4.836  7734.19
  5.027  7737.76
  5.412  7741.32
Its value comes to 5.202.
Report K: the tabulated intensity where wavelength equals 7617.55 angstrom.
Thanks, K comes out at 5.498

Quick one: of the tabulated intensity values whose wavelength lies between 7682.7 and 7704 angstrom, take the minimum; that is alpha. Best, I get 4.924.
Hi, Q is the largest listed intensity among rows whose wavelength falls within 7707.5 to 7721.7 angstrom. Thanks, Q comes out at 5.235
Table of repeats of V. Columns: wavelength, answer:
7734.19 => 4.836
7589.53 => 5.5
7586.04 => 5.307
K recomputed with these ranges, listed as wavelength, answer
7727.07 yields 5.247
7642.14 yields 5.429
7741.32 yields 5.412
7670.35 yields 5.176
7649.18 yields 5.474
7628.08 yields 5.795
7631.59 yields 5.356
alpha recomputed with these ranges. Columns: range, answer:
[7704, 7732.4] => 5.022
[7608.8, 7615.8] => 5.404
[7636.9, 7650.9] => 5.269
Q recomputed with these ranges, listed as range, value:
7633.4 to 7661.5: 5.544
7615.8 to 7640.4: 5.795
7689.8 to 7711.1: 5.448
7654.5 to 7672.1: 5.259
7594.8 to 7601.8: 5.222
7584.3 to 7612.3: 5.642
